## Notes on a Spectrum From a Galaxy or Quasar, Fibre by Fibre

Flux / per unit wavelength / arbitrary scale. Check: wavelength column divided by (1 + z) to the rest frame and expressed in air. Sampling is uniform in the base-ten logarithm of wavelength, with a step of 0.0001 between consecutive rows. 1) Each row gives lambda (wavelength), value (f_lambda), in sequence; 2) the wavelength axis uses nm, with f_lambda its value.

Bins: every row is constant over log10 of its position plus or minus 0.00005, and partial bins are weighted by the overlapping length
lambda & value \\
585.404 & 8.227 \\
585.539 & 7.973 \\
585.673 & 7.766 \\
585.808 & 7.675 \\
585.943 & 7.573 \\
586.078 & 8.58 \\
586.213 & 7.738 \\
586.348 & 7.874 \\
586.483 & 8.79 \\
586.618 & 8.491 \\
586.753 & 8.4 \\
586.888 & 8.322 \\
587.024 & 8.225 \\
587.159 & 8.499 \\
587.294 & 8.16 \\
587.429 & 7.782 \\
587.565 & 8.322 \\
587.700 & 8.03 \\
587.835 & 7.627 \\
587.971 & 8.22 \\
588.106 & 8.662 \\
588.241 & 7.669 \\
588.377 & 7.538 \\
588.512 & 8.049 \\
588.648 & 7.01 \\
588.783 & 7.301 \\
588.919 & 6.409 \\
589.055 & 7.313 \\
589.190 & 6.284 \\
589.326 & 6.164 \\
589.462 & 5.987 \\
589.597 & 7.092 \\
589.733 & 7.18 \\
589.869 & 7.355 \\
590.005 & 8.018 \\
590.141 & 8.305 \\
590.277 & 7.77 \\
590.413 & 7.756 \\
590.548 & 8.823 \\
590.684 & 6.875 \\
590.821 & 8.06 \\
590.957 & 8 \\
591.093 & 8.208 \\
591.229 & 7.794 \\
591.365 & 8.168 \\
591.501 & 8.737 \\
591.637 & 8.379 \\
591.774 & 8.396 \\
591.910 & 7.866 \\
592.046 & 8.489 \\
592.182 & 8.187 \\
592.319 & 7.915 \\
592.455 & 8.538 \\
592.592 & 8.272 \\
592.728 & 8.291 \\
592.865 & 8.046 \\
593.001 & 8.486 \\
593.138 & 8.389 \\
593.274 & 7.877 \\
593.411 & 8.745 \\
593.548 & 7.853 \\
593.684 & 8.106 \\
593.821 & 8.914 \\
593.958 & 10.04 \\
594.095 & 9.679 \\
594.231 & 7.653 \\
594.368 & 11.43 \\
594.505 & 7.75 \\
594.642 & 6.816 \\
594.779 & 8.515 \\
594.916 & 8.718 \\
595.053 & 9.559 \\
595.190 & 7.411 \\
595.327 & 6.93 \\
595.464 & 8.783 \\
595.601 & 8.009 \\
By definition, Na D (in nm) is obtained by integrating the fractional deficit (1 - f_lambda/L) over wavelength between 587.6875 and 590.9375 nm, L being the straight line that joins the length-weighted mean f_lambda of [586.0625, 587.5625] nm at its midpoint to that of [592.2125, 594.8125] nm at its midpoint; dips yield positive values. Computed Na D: 0.33 nm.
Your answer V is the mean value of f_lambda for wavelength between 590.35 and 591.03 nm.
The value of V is 7.91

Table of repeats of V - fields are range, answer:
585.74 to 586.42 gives 7.89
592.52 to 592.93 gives 8.19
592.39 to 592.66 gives 8.39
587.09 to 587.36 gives 8.34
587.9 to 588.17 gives 8.42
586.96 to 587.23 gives 8.37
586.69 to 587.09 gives 8.3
